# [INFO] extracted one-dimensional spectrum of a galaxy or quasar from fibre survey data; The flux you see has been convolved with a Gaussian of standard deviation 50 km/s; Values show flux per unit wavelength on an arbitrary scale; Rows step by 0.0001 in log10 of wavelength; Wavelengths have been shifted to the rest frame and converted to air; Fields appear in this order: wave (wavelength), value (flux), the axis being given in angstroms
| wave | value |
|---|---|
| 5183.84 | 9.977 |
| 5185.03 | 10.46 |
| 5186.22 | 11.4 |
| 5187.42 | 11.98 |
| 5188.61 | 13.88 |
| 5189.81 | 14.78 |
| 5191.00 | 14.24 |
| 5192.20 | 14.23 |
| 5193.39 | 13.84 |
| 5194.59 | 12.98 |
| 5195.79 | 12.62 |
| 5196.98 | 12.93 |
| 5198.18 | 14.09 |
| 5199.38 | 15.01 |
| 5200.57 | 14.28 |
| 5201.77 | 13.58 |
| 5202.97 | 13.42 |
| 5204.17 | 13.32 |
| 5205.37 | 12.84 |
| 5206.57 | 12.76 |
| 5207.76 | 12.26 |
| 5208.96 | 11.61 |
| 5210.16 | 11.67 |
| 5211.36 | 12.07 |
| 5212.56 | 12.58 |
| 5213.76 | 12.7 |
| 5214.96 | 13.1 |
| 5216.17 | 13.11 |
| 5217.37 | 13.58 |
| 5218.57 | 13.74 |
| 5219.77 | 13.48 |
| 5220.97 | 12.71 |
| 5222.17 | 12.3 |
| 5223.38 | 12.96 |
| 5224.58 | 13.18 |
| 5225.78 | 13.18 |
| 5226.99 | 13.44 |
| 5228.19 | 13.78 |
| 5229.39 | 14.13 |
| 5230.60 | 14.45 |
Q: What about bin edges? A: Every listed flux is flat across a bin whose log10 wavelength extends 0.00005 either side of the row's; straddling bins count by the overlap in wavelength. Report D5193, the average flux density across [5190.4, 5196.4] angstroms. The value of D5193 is 13.6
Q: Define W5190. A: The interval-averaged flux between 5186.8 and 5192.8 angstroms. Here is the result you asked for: 13.8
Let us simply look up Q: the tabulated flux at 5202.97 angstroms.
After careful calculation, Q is 13.42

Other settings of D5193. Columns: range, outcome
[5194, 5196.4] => 12.8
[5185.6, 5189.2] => 12.4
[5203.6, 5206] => 13.1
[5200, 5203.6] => 13.7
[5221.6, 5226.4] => 12.9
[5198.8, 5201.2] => 14.7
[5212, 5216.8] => 12.9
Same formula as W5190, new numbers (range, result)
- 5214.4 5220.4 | 13.4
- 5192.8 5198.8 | 13.3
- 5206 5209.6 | 12.2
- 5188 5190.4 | 14.3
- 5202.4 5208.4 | 12.9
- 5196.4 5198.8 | 13.5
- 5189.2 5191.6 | 14.5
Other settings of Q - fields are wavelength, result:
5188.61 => 13.88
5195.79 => 12.62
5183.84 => 9.977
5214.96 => 13.1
